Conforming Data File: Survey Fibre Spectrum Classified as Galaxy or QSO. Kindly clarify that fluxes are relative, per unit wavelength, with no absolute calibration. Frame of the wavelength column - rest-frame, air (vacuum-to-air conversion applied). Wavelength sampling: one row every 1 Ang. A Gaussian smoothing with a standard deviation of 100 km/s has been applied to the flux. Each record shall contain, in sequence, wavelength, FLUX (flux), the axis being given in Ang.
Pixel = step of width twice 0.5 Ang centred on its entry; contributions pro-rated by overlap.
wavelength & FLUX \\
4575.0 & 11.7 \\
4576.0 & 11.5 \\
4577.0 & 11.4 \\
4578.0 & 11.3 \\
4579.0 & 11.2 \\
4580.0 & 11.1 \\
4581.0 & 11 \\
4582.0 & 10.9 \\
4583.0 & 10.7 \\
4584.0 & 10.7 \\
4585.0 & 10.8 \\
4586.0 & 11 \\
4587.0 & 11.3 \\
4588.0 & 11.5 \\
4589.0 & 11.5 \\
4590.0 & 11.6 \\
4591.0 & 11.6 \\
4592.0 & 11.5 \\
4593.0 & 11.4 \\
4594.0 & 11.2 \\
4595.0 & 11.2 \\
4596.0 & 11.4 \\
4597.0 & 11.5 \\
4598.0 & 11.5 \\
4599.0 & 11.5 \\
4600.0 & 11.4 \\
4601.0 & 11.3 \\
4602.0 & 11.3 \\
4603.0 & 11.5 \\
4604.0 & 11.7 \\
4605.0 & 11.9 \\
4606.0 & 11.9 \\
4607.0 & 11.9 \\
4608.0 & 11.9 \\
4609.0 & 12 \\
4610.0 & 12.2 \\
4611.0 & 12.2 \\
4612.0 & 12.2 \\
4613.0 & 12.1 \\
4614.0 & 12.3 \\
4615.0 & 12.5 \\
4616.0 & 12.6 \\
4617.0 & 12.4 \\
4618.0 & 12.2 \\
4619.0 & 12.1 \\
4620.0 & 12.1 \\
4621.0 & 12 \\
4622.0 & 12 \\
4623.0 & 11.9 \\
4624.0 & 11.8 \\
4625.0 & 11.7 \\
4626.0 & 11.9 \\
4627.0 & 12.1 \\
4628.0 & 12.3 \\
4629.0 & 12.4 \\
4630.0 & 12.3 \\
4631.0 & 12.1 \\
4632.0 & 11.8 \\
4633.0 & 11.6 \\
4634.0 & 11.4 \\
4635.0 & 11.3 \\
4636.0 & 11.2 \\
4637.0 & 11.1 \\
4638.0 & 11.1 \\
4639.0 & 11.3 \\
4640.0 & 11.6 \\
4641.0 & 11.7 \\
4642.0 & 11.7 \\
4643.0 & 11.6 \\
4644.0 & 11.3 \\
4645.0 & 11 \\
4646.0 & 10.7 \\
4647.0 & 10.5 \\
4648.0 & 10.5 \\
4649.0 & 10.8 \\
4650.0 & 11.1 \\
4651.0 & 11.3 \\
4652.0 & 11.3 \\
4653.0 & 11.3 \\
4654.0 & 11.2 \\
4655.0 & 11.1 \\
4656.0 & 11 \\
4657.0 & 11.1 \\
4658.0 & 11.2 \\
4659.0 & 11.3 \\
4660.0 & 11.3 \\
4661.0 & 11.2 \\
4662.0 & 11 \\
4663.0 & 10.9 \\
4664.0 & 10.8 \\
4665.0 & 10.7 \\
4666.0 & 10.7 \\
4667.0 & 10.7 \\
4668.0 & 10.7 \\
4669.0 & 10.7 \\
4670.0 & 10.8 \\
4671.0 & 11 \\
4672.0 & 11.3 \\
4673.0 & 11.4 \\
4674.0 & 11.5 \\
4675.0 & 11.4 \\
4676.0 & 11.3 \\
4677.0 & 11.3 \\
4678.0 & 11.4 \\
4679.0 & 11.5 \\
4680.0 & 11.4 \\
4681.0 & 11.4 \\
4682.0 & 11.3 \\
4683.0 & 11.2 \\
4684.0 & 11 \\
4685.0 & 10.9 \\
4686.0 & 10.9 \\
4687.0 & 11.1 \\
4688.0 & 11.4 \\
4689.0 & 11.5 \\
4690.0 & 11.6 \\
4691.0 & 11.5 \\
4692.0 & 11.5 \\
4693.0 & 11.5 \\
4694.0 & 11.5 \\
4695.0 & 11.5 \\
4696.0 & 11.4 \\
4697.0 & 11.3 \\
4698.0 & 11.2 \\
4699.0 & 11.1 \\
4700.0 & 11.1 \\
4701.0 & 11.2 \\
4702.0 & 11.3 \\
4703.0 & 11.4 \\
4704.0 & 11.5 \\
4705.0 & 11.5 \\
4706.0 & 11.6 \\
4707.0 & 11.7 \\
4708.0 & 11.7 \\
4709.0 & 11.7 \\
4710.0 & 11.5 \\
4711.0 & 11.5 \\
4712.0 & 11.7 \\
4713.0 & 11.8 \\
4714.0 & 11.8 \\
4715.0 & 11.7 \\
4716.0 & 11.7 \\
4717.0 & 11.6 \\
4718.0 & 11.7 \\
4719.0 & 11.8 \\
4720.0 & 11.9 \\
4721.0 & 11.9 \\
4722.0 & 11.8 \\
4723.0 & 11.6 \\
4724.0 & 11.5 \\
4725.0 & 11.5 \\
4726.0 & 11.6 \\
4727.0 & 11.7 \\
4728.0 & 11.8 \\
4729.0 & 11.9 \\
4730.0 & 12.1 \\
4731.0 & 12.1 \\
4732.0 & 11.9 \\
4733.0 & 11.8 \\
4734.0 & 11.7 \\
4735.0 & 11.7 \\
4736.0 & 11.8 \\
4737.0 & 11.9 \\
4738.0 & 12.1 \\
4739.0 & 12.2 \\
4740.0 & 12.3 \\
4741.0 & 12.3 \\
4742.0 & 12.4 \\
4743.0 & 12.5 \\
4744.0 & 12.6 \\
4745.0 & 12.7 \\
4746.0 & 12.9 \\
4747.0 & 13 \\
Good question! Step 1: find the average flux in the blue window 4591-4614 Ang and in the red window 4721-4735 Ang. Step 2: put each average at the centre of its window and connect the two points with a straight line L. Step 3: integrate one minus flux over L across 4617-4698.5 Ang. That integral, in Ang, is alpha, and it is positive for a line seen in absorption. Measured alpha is 2.50 Ang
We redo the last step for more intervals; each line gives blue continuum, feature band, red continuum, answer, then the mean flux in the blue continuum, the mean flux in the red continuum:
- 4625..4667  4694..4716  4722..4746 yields 0.53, 11.3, 12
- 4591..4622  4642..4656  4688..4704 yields 0.65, 11.8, 11.4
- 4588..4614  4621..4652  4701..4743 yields 0.50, 11.7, 11.8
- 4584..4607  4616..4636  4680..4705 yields -1.01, 11.4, 11.3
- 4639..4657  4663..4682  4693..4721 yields 0.35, 11.2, 11.5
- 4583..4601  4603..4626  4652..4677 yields -1.68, 11.3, 11.1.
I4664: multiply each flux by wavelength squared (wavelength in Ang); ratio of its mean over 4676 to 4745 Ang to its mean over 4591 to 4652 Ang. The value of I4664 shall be 1.04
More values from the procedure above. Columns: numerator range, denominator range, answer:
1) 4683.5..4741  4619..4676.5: 1.05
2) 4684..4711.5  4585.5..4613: 1.02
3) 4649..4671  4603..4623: 0.93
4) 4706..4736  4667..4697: 1.06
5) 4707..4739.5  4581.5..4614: 1.08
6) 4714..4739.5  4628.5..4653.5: 1.08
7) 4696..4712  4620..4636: 0.99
